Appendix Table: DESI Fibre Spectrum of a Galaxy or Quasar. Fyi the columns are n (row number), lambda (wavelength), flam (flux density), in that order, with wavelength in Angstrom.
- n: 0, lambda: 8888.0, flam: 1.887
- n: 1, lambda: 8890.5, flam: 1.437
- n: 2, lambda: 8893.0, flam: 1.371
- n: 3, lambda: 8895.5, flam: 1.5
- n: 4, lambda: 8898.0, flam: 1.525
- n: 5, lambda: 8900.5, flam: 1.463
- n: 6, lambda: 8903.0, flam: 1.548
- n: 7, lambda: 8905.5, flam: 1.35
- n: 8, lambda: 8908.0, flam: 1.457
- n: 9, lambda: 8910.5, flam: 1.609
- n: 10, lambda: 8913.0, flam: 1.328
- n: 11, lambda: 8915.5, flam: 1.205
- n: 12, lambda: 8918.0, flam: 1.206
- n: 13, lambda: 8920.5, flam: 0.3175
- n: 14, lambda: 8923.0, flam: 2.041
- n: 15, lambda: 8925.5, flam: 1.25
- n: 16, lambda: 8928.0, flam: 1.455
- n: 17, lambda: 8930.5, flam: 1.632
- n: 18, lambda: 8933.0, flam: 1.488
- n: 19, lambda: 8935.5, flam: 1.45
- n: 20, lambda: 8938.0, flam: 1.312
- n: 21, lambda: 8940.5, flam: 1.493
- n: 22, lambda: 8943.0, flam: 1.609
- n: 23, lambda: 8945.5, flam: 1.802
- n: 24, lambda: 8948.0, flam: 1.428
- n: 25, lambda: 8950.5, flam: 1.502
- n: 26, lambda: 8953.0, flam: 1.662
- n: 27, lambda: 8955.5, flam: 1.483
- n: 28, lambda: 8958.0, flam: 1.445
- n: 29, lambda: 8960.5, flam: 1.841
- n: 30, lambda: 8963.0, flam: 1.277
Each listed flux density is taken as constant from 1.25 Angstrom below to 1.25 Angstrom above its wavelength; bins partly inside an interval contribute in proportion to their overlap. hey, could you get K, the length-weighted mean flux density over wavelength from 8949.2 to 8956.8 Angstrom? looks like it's 1.55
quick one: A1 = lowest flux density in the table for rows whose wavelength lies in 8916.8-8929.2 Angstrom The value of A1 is 0.3175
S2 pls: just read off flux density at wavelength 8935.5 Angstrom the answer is 1.45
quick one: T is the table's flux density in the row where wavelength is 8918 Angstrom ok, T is 1.206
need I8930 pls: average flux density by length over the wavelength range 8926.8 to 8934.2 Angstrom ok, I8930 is 1.53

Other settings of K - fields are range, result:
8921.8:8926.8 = 1.64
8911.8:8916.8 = 1.27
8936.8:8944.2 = 1.47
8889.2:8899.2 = 1.46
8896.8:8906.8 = 1.47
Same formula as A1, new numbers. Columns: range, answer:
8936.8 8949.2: 1.312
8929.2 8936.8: 1.45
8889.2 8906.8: 1.35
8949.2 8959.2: 1.445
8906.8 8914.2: 1.328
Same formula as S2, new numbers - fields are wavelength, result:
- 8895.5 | 1.5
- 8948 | 1.428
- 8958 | 1.445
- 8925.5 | 1.25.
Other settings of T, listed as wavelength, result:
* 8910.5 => 1.609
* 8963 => 1.277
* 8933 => 1.488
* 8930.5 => 1.632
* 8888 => 1.887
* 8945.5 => 1.802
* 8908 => 1.457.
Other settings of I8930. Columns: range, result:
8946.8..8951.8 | 1.47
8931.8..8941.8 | 1.44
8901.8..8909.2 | 1.45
